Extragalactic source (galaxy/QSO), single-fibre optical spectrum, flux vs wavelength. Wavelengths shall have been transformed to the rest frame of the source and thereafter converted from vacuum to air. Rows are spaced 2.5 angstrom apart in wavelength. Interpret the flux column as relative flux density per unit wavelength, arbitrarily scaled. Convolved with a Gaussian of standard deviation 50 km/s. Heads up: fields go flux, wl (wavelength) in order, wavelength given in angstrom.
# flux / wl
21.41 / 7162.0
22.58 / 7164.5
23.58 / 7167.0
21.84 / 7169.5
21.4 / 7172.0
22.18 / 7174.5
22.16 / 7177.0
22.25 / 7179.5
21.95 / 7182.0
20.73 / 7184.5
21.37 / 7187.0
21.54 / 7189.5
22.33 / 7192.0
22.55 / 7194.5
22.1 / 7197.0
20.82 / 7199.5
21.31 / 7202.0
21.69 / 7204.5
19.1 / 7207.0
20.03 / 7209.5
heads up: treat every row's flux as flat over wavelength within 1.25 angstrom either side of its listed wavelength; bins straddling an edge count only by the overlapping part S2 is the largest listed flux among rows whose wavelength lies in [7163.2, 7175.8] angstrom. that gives 23.58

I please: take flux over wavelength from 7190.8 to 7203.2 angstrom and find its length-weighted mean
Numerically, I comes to 21.8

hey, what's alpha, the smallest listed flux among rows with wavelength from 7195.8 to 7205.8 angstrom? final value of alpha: 20.82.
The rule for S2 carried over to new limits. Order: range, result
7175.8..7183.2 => 22.25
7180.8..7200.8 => 22.55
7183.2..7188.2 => 21.37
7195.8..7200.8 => 22.1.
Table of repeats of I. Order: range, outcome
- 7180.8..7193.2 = 21.6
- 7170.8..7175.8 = 21.8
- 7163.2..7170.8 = 22.7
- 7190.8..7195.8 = 22.4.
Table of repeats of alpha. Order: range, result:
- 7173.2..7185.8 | 20.73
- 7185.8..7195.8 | 21.37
